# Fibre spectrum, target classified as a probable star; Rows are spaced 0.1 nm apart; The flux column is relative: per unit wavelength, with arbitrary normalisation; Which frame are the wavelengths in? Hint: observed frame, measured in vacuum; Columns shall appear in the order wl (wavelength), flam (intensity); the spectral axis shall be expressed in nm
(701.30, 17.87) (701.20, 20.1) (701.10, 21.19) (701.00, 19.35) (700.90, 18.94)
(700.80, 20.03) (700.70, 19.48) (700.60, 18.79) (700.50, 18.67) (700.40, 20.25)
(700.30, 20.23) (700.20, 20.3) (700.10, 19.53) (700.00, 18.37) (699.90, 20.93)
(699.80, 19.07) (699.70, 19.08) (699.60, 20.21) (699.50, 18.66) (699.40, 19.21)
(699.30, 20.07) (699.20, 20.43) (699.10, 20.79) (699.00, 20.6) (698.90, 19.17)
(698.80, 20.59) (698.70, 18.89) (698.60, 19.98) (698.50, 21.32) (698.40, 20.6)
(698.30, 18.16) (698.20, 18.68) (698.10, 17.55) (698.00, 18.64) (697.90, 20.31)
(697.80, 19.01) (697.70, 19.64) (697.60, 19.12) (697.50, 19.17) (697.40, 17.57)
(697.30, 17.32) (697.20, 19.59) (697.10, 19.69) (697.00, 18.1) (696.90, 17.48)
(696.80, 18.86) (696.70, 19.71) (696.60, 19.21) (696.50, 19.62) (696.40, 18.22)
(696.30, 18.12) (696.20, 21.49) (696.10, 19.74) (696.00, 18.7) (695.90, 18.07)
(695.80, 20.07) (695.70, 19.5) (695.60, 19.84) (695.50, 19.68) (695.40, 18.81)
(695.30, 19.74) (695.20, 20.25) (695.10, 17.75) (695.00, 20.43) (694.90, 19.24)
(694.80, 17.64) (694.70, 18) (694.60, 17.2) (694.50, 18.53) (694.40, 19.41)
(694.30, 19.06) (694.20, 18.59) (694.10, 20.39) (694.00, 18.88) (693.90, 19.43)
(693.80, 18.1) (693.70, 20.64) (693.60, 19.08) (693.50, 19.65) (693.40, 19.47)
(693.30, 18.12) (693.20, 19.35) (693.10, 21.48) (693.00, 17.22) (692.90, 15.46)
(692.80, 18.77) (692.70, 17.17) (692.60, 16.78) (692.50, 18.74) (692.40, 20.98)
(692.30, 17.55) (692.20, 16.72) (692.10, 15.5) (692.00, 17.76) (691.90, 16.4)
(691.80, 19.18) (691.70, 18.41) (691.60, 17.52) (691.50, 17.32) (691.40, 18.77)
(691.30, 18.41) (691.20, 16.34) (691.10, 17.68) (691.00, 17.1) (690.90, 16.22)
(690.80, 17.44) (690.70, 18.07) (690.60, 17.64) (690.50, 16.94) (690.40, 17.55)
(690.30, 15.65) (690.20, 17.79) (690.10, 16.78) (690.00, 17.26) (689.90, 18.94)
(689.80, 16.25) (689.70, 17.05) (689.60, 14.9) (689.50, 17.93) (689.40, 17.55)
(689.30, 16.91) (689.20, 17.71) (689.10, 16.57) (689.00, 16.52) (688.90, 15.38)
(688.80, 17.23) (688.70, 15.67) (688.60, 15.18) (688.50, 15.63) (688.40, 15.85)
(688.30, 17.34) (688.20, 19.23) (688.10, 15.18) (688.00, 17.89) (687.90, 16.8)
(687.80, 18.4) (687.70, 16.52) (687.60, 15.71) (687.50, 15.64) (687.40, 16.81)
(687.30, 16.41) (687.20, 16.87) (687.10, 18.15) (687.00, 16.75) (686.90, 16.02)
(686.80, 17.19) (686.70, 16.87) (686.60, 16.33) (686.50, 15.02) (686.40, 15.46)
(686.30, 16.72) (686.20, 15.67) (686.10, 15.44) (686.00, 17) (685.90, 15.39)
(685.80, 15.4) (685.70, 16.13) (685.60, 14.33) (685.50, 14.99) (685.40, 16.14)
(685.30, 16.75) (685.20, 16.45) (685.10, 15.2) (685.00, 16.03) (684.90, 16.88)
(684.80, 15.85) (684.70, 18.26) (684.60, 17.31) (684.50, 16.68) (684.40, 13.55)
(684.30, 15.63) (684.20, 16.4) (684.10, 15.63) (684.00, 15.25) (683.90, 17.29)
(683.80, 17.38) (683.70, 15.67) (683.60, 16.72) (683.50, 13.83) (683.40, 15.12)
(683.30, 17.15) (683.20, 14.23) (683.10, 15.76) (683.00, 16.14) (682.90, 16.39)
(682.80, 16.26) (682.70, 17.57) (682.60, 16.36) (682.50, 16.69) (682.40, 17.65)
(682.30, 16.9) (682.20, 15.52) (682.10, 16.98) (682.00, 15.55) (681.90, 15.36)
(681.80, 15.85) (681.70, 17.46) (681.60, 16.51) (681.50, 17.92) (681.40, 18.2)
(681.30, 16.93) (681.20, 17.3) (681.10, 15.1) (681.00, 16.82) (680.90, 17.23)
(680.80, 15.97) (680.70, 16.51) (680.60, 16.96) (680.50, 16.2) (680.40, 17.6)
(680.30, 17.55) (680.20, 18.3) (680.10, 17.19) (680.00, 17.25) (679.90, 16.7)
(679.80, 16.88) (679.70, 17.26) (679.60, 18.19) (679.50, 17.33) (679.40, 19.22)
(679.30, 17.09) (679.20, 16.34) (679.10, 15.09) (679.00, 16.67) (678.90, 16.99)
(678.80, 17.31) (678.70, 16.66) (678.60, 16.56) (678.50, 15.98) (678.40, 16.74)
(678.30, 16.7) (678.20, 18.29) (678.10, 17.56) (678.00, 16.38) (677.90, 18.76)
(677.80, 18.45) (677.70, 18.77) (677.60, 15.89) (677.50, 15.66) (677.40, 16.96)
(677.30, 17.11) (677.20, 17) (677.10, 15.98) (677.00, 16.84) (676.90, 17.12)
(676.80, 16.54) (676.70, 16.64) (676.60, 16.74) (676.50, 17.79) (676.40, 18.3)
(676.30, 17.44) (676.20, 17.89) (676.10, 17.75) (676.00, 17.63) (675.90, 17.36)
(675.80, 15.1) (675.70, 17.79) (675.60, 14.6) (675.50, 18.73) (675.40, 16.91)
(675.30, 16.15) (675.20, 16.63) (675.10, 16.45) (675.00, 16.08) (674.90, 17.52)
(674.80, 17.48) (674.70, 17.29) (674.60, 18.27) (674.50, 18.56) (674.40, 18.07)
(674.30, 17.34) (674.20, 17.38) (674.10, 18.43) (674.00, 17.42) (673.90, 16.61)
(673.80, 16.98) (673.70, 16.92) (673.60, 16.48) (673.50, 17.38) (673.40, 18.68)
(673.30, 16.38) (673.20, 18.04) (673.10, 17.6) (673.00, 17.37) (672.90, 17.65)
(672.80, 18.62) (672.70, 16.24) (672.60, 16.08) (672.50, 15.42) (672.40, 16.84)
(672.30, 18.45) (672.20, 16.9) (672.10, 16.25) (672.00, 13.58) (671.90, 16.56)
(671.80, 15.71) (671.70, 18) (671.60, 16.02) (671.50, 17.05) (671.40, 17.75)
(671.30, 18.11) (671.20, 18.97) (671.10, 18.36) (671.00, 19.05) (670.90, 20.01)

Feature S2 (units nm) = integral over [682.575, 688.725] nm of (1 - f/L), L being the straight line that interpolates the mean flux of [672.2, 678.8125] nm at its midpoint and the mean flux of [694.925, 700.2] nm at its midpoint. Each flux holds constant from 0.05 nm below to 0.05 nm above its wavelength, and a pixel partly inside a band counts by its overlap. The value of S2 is 0.66 nm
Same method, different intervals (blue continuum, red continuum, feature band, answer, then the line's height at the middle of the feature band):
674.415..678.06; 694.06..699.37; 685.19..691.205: 0.572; 18.3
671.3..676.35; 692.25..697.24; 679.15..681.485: 0.068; 17.7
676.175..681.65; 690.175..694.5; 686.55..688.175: 0.089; 17.7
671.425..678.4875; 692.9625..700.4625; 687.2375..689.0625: 0.187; 18.4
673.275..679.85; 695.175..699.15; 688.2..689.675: 0.150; 18.4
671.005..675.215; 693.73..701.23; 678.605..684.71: 0.453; 17.9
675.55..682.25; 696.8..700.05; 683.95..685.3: 0.118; 17.6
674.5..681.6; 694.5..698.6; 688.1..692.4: 0.296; 18.4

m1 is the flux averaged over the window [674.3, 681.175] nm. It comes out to 17.1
